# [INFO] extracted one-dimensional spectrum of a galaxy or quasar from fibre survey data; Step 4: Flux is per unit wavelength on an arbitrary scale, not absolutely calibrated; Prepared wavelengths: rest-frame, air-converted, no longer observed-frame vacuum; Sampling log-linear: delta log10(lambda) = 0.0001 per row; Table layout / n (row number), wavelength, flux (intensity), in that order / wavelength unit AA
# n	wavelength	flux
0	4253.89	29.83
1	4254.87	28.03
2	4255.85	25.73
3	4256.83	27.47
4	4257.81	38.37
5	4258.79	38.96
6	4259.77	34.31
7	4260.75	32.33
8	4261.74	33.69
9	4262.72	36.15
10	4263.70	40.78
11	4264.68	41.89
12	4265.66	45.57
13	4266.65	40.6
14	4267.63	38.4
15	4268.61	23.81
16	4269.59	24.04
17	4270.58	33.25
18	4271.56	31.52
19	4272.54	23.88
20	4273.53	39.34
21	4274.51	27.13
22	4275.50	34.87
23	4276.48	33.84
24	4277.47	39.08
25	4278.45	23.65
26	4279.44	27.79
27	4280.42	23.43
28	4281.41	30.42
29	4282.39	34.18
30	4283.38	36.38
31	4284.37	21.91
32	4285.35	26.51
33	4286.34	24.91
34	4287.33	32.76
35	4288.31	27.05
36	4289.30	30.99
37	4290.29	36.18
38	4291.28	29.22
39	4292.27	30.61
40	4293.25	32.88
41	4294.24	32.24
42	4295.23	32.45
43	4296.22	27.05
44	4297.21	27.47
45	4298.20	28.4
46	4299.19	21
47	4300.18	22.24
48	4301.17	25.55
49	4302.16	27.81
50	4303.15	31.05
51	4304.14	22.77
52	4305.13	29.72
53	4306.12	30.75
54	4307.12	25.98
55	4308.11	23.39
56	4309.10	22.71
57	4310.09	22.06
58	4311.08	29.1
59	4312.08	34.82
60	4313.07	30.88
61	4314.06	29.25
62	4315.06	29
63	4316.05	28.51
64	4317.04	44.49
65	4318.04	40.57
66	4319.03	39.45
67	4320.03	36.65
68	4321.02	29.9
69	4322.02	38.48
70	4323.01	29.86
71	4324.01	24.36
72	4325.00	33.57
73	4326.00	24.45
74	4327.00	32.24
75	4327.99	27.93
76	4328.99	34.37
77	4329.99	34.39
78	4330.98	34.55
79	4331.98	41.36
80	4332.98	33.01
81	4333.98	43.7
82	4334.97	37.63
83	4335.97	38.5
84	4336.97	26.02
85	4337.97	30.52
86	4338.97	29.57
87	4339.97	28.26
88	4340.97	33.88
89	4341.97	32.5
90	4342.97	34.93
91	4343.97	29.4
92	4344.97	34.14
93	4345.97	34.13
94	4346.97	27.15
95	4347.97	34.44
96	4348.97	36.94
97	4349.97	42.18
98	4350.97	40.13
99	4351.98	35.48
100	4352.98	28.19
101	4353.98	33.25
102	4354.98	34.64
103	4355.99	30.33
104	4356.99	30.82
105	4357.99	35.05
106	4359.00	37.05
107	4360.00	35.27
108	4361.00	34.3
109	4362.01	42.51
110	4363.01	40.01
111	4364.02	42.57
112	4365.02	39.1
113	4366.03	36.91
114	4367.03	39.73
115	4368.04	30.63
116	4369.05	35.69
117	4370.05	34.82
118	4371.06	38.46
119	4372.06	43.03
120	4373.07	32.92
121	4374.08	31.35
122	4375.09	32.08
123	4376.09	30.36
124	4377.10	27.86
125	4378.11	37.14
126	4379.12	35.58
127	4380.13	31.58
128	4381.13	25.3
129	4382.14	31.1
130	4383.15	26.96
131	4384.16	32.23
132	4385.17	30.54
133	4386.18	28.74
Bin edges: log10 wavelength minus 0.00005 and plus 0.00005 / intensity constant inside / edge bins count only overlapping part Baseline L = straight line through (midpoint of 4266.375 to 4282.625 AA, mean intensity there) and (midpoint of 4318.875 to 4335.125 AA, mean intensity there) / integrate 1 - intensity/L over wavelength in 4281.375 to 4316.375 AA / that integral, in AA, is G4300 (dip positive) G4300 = 4.0 AA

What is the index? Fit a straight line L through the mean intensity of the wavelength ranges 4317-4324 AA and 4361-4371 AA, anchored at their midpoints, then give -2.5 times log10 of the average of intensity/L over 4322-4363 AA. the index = 0.094 mag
